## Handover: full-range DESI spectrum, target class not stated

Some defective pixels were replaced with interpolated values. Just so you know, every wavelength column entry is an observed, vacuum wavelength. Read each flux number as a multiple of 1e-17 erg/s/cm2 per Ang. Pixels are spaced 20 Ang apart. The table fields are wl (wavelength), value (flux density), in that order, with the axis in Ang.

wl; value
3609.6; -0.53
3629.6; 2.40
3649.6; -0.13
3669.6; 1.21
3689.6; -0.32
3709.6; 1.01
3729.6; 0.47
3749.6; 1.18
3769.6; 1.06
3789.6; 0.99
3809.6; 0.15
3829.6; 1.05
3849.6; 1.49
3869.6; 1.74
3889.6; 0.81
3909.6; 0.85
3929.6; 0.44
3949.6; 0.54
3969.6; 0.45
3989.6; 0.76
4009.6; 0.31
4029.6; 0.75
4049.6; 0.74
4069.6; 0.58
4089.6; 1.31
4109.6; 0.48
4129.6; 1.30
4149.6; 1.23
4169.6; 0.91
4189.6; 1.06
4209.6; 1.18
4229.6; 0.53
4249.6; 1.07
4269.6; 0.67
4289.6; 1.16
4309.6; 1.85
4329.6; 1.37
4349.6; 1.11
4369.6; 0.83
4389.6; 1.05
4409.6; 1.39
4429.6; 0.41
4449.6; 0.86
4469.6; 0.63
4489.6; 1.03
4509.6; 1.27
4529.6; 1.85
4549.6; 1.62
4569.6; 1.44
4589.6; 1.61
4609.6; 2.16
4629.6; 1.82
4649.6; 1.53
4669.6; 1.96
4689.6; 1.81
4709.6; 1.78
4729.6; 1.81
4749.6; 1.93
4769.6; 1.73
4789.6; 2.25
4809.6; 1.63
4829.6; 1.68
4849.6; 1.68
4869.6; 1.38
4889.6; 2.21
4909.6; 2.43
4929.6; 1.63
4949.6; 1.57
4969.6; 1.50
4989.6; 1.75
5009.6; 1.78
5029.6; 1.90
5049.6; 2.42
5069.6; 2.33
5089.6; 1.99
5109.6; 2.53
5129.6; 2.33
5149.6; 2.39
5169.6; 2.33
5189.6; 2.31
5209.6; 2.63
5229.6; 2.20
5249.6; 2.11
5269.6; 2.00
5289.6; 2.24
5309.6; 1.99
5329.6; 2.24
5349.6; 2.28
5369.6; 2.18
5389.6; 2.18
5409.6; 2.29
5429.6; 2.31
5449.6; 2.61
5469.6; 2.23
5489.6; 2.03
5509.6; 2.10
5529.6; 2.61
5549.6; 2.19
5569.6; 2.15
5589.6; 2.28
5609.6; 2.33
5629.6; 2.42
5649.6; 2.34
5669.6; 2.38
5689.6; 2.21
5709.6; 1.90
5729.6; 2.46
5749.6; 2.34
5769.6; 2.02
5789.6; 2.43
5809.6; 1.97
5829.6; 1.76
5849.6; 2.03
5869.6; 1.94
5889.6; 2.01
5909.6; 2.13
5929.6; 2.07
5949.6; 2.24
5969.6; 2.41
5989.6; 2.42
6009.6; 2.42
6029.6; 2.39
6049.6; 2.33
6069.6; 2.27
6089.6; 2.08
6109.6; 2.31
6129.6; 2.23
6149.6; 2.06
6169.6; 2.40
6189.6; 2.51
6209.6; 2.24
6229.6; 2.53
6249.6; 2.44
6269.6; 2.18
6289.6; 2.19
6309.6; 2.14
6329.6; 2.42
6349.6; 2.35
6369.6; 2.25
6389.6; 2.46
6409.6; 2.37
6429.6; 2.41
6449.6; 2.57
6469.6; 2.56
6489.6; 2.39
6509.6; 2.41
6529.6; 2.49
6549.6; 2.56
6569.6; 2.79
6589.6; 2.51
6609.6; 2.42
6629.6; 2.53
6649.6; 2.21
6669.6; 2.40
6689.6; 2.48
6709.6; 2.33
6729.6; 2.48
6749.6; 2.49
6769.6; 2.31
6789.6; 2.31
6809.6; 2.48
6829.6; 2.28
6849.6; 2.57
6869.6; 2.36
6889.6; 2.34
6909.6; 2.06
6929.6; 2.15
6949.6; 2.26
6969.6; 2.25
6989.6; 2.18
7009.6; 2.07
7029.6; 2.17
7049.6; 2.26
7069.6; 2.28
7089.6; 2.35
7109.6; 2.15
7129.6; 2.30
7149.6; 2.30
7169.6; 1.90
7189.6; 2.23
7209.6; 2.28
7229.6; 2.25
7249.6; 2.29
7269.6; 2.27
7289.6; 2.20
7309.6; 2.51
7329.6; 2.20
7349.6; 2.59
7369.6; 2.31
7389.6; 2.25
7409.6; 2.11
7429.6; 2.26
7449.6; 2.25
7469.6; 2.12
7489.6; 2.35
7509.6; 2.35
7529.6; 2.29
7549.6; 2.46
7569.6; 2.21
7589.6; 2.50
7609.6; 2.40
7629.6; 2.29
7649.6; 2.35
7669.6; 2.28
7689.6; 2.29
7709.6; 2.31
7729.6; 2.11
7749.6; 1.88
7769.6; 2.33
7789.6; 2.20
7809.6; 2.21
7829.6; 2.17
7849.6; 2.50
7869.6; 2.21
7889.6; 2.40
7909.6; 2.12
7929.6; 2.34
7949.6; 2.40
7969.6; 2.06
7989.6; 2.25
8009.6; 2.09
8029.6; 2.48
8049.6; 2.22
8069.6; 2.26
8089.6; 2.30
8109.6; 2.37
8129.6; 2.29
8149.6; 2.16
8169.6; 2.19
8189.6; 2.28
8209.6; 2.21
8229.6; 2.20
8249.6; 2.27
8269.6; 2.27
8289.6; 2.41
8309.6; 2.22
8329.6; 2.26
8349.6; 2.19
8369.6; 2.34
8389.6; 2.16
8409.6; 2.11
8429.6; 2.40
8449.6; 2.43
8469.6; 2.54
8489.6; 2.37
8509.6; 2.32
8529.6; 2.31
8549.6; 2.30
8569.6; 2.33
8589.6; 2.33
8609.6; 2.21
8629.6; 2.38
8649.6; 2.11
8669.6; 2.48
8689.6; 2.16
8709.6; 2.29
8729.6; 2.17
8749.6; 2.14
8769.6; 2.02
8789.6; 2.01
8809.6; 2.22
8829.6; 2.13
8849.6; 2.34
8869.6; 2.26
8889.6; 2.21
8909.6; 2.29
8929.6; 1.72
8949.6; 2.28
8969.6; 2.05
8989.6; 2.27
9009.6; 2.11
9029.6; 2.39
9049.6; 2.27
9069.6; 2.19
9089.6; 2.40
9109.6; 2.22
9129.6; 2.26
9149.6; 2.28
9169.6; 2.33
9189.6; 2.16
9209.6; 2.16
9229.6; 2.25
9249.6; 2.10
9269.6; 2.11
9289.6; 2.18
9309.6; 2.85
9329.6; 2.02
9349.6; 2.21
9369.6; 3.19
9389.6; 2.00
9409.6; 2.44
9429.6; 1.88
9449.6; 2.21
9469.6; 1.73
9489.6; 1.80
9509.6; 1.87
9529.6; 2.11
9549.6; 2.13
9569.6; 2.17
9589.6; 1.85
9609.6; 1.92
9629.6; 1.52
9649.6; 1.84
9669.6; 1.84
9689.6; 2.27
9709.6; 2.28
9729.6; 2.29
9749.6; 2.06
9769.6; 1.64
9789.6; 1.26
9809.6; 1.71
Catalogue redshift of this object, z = 0.13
